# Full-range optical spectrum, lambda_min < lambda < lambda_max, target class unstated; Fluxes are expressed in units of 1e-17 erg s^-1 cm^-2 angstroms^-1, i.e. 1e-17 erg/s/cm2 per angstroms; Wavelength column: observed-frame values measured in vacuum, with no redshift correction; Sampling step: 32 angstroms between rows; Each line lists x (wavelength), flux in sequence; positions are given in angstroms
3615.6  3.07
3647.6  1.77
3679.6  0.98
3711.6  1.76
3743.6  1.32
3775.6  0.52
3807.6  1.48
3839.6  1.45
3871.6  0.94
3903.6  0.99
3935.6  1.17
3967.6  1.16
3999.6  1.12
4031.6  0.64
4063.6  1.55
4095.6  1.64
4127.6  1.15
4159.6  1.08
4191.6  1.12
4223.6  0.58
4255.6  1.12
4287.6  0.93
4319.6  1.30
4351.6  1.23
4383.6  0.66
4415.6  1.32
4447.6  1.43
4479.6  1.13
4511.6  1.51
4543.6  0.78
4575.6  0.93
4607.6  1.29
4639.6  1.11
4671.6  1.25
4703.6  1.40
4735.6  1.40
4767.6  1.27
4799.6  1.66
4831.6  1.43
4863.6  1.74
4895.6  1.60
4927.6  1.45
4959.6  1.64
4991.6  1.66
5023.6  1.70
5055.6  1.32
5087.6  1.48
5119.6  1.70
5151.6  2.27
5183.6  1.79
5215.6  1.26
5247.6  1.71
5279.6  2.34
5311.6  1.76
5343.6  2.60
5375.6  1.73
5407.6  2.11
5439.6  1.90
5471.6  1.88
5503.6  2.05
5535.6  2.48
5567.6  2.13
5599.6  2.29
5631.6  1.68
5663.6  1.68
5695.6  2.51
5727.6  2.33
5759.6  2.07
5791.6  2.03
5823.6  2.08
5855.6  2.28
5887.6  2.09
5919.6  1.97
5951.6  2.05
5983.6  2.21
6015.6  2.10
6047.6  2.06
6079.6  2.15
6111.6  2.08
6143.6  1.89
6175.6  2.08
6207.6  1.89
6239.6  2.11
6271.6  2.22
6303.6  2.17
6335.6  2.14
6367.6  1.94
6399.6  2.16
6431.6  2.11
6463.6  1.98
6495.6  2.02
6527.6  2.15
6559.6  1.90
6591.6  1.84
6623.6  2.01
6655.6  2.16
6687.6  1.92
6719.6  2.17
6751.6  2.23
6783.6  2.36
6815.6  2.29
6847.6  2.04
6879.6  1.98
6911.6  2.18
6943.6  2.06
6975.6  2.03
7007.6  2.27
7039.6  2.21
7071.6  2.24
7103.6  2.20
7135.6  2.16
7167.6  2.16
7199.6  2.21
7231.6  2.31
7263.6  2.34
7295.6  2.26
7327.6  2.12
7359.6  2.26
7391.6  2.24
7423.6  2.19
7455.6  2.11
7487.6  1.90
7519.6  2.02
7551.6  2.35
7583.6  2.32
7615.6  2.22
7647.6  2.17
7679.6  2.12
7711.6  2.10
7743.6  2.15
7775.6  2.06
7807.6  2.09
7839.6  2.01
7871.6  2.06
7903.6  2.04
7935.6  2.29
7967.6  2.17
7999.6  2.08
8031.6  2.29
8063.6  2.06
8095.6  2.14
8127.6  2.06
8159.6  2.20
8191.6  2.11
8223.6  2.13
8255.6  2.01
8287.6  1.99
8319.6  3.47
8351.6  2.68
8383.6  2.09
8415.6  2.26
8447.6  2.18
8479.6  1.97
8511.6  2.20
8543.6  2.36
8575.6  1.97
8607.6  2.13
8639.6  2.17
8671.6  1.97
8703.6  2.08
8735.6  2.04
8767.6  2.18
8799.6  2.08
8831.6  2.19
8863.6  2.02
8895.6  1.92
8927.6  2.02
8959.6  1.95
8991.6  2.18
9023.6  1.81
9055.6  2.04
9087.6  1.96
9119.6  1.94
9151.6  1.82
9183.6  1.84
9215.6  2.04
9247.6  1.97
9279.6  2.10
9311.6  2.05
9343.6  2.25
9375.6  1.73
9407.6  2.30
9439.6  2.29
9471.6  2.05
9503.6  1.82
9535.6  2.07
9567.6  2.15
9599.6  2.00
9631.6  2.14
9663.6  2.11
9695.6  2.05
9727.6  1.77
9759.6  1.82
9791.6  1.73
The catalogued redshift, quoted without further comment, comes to 0.27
